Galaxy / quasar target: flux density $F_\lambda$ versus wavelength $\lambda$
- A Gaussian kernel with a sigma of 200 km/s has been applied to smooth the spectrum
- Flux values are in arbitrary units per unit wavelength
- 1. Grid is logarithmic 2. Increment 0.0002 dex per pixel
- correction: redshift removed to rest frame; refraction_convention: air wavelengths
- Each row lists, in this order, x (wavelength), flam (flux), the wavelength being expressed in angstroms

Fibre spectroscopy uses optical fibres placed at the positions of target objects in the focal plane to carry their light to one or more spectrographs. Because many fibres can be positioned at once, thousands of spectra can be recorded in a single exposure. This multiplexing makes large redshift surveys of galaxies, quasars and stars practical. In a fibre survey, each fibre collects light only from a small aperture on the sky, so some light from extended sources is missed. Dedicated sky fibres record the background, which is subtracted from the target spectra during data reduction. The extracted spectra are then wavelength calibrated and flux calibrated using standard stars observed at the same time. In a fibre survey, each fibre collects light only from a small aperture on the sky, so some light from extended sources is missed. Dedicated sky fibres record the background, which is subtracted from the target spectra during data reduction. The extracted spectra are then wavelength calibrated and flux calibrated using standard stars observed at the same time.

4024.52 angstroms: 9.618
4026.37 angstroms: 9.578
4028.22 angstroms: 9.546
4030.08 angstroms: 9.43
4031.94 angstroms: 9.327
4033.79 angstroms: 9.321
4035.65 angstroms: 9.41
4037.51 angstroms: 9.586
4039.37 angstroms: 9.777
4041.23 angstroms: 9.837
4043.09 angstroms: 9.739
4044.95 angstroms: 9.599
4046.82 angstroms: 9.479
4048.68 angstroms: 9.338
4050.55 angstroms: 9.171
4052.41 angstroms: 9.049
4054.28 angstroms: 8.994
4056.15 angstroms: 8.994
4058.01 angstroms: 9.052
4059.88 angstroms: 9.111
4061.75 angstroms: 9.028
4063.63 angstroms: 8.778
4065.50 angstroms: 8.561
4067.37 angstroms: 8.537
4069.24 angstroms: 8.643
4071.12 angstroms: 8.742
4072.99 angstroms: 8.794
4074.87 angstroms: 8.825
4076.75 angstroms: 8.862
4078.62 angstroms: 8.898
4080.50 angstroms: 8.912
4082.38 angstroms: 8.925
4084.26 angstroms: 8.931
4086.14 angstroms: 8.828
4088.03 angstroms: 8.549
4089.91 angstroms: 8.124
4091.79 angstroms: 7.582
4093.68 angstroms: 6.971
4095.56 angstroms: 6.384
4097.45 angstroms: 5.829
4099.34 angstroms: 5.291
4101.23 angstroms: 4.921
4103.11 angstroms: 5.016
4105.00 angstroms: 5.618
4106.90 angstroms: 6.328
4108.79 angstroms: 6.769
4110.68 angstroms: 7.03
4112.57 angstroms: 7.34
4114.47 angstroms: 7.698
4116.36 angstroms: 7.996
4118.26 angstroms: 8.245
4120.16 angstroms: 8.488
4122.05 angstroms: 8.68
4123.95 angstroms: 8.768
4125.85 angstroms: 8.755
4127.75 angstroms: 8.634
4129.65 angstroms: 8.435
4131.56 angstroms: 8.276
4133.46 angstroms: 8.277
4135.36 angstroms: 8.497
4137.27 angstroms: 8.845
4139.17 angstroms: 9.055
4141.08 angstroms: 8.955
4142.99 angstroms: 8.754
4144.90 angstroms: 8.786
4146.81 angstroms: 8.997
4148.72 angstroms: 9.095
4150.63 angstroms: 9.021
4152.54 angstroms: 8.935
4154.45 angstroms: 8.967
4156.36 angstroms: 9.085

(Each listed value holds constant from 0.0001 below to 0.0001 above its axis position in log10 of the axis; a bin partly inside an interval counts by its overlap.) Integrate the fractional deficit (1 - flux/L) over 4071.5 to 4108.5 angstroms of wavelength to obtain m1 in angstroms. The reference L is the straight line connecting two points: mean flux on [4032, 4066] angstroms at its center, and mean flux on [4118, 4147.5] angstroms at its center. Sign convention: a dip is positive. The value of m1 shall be 6.3 angstroms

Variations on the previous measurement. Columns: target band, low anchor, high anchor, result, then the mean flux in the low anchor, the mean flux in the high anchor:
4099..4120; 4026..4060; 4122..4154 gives 5.3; 9.39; 8.76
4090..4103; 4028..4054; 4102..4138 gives 3.2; 9.46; 7.76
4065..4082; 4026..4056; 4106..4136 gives 0.2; 9.43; 8.01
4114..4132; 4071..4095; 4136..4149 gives 0.7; 8.49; 8.9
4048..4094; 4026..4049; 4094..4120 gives -3.7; 9.54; 6.57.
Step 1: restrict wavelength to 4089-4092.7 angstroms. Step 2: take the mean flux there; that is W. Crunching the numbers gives 7.86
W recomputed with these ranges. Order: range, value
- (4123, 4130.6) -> 8.65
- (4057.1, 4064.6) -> 8.98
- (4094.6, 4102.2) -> 5.61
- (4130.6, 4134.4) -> 8.27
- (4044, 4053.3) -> 9.33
